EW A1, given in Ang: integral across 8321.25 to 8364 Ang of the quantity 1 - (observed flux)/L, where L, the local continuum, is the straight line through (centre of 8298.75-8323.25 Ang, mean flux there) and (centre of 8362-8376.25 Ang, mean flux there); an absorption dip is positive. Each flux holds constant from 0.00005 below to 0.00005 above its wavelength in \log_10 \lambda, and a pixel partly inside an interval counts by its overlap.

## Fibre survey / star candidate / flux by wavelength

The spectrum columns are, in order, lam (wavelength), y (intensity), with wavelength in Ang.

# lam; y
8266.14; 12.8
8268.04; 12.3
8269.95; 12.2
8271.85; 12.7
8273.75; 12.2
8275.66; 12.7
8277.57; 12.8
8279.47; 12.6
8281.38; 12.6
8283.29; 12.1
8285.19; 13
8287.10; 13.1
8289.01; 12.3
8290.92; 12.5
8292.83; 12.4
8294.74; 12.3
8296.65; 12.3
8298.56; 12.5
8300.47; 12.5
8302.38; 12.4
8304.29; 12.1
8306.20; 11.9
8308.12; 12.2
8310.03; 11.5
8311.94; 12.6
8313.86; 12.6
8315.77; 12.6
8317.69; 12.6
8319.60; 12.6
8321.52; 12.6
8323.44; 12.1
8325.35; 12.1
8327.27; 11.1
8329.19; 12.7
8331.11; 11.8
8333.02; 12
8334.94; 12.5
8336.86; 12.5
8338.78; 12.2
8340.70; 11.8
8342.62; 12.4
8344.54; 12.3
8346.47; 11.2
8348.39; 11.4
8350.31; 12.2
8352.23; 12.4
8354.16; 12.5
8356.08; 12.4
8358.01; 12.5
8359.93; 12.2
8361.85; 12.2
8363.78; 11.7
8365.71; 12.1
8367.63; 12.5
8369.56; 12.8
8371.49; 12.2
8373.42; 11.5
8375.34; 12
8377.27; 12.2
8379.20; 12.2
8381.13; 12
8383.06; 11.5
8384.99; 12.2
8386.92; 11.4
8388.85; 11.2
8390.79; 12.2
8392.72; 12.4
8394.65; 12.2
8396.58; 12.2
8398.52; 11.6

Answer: 0.4 Ang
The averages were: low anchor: 12.3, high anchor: 12.1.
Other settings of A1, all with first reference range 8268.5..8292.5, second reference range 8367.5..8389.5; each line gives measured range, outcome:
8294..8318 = 0.2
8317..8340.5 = 0.1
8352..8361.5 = -0.2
